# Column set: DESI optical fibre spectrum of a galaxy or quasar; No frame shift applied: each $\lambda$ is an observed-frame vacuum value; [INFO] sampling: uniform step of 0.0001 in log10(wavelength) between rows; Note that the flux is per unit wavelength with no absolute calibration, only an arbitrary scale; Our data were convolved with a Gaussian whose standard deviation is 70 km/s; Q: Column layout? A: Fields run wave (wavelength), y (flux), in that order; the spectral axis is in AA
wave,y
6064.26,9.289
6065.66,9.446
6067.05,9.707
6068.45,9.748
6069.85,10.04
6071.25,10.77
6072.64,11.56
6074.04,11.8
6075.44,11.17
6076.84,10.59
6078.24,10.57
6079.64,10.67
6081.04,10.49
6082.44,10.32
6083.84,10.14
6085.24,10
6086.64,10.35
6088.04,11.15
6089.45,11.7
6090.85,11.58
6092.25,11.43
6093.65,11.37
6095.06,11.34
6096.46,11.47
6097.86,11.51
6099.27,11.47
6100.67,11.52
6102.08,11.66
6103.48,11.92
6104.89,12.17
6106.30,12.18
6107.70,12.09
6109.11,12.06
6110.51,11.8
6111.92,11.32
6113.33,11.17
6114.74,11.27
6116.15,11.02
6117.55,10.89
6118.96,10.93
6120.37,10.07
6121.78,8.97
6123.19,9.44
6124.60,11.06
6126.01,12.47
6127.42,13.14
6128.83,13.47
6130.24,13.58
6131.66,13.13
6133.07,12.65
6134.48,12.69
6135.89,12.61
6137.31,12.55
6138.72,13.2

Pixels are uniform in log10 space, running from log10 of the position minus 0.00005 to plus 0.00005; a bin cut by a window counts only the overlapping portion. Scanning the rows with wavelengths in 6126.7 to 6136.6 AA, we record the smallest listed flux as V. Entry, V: 12.61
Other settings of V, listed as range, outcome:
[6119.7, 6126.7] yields 8.97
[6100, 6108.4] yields 11.52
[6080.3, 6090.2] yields 10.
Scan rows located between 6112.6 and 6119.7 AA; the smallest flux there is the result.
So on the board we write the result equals 10.89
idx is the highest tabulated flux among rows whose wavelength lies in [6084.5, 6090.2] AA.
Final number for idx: 11.7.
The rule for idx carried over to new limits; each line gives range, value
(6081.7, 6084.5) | 10.32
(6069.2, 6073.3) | 11.56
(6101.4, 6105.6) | 12.17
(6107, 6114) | 12.09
